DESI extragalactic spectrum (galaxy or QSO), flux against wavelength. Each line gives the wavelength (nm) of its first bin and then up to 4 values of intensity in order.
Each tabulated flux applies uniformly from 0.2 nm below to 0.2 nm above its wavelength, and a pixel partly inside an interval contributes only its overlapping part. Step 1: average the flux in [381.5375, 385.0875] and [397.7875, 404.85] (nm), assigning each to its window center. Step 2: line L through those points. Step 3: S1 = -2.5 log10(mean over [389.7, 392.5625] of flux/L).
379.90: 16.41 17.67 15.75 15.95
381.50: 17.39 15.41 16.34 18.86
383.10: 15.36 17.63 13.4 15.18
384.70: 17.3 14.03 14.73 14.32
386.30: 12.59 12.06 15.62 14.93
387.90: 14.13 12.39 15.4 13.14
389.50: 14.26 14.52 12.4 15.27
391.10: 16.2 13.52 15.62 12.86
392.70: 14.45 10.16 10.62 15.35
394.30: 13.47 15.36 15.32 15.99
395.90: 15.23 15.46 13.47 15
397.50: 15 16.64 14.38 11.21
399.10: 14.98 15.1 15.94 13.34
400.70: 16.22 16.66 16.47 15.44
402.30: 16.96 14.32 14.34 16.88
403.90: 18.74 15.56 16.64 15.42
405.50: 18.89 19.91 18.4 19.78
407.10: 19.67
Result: 0.11 mag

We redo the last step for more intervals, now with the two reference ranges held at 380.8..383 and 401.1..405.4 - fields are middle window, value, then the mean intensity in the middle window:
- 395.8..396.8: 0.11 mag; 14.8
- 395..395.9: 0.05 mag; 15.6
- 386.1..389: 0.19 mag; 13.8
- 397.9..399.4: 0.16 mag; 14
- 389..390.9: 0.18 mag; 14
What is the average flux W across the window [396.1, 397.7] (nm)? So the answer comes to 14.7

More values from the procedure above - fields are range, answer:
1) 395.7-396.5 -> 15.3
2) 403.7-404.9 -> 17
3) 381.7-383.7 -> 16.7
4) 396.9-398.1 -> 15.5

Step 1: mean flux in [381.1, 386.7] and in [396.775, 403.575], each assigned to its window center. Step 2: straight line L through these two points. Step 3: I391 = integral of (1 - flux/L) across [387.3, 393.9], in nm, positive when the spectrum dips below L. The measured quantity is 0.67 nm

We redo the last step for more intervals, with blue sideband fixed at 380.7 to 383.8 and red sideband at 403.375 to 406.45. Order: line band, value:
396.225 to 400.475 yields 0.66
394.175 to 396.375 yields 0.25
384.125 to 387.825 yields 0.49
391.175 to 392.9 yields 0.28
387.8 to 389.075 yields 0.23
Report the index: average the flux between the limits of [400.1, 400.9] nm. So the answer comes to 14.8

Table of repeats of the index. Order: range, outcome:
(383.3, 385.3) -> 15.5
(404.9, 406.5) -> 18.2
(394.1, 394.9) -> 14.4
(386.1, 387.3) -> 13.4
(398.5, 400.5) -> 14.1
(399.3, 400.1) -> 15.5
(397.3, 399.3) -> 14.4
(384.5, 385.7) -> 15.4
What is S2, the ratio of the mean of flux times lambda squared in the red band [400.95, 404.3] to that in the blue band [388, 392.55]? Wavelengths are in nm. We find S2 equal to 1.22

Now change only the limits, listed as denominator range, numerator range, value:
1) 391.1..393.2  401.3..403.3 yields 1.19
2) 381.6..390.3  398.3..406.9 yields 1.19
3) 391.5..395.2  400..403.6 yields 1.19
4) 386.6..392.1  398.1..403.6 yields 1.12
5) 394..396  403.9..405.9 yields 1.20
